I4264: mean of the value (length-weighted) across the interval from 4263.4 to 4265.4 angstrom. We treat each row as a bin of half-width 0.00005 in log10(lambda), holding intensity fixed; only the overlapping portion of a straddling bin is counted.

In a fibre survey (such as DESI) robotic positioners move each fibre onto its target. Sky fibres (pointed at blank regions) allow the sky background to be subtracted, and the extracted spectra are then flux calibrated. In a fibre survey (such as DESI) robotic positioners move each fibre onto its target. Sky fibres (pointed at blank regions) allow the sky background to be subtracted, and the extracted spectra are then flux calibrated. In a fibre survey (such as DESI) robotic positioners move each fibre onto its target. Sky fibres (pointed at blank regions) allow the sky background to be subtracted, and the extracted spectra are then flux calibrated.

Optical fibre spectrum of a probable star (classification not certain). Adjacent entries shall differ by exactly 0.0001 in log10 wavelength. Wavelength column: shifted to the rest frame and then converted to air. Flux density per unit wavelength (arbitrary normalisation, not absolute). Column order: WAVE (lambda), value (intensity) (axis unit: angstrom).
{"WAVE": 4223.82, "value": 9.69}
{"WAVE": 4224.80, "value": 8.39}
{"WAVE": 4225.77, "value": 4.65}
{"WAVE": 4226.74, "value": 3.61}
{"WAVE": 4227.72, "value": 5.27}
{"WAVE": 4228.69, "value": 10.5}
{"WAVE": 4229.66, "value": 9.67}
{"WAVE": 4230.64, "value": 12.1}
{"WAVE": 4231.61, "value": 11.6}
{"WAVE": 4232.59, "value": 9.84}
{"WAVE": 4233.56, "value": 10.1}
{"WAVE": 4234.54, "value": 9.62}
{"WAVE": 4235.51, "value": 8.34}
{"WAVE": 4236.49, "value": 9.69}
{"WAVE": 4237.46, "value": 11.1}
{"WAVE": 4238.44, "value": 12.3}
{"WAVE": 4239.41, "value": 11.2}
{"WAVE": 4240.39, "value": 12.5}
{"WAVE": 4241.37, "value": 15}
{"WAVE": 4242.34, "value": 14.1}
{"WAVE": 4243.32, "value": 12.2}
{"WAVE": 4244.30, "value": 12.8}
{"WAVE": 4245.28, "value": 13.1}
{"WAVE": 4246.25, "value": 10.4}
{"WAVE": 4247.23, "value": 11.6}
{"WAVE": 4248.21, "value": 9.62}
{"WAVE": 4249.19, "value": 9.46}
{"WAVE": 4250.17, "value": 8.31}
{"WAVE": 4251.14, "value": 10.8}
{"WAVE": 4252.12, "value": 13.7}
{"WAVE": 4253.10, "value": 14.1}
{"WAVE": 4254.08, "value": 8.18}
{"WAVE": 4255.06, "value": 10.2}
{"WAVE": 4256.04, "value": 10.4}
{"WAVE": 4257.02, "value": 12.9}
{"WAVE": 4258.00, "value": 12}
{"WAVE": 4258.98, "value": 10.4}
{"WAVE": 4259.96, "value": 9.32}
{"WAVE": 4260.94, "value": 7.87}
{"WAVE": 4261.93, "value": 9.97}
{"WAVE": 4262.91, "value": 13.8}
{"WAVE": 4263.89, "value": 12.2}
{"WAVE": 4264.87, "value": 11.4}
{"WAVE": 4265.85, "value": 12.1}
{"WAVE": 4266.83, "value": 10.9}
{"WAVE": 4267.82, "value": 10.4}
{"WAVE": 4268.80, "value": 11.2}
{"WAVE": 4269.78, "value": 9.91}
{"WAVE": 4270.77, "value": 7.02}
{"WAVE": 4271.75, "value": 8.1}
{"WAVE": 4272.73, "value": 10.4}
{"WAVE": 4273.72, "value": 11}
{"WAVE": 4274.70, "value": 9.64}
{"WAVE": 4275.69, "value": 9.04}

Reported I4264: 11.8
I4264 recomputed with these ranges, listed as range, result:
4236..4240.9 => 11.4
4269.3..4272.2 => 8.33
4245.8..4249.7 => 10.2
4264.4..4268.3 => 11.2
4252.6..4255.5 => 10.8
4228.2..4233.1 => 10.7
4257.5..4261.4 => 9.93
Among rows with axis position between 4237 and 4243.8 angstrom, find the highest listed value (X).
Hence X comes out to 15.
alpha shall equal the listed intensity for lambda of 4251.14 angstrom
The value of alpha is 10.8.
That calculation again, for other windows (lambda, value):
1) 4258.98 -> 10.4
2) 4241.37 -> 15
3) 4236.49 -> 9.69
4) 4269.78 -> 9.91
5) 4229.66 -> 9.67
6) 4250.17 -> 8.31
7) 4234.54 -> 9.62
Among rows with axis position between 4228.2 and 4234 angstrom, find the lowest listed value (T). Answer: 9.67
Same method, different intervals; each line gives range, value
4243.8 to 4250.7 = 8.31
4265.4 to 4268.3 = 10.4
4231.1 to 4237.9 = 8.34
